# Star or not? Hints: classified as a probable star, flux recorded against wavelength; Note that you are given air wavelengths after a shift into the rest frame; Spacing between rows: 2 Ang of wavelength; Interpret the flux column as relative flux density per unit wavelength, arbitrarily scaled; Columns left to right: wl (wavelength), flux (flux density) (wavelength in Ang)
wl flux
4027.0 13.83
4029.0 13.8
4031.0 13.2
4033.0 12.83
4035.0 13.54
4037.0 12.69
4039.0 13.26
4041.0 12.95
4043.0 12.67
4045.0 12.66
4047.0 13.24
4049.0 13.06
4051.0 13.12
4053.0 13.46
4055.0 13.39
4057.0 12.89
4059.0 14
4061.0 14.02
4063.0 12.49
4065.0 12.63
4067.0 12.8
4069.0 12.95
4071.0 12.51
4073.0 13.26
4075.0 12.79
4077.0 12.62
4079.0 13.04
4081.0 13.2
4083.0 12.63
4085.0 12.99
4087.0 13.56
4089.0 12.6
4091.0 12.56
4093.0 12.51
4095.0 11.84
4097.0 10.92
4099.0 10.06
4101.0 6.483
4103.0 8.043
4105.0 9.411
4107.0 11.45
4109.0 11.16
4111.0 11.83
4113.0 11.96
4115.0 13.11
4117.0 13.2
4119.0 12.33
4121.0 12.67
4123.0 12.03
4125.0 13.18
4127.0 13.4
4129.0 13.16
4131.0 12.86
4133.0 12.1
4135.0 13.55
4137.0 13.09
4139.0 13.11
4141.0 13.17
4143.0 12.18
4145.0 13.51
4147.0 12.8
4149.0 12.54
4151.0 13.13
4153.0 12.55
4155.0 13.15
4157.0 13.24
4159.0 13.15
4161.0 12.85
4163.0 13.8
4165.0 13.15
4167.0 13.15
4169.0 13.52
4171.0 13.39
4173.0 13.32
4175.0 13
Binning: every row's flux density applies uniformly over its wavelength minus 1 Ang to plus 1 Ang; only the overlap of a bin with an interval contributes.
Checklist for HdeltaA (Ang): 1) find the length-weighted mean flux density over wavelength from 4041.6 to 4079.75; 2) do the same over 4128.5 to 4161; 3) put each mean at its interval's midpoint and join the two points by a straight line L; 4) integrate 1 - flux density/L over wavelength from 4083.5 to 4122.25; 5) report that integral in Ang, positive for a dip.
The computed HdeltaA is 4.4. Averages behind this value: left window 13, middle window 11.5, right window 12.9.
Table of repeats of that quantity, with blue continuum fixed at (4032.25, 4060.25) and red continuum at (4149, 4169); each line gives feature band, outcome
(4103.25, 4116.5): 1.8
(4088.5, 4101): 1.7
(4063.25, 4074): 0.3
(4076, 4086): 0.2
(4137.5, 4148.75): 0.2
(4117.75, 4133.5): 0.5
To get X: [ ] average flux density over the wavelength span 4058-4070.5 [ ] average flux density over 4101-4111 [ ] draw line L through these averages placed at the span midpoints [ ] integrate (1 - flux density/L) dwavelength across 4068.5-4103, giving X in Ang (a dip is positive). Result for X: -1.7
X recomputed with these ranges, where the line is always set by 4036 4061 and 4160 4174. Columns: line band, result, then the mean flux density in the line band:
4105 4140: 1.96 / 12.5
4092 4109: 3.95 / 10.2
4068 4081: 0.30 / 12.9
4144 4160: 0.34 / 13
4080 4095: 0.46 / 12.8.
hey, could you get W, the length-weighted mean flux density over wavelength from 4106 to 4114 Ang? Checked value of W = 11.6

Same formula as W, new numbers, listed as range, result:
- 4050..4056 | 13.3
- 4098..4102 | 8.27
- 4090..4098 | 12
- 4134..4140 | 13.2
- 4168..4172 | 13.5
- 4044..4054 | 13.1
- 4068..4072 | 12.7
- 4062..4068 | 12.6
